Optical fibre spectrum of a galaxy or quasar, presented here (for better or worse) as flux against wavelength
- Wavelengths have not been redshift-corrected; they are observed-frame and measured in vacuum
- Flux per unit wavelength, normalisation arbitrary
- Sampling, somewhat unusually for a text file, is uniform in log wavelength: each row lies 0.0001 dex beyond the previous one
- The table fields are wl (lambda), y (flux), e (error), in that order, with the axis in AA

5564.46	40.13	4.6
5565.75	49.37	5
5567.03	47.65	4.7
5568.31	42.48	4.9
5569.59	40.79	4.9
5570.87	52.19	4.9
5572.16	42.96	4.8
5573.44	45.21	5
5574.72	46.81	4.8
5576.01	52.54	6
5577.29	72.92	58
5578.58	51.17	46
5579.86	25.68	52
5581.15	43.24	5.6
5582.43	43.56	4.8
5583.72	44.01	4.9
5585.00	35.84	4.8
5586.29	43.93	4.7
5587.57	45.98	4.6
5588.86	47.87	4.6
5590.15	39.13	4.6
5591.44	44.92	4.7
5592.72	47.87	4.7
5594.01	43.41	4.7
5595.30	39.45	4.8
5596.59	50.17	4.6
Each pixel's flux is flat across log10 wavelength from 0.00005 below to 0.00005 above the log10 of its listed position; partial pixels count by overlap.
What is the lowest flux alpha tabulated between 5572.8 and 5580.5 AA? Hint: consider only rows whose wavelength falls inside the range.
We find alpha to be 25.68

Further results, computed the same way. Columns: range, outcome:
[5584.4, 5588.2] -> 35.84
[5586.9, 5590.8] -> 39.13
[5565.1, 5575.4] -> 40.79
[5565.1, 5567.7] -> 47.65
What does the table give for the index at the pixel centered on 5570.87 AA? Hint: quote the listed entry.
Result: 52.19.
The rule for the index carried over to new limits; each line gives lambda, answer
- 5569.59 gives 40.79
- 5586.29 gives 43.93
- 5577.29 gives 72.92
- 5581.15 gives 43.24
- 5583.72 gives 44.01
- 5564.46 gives 40.13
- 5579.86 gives 25.68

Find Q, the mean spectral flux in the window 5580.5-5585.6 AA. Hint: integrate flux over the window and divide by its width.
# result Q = 41.7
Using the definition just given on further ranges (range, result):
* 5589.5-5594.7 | 43.8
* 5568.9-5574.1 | 45.3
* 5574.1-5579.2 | 55.8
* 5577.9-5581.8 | 40.3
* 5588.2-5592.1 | 44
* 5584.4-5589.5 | 43.5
